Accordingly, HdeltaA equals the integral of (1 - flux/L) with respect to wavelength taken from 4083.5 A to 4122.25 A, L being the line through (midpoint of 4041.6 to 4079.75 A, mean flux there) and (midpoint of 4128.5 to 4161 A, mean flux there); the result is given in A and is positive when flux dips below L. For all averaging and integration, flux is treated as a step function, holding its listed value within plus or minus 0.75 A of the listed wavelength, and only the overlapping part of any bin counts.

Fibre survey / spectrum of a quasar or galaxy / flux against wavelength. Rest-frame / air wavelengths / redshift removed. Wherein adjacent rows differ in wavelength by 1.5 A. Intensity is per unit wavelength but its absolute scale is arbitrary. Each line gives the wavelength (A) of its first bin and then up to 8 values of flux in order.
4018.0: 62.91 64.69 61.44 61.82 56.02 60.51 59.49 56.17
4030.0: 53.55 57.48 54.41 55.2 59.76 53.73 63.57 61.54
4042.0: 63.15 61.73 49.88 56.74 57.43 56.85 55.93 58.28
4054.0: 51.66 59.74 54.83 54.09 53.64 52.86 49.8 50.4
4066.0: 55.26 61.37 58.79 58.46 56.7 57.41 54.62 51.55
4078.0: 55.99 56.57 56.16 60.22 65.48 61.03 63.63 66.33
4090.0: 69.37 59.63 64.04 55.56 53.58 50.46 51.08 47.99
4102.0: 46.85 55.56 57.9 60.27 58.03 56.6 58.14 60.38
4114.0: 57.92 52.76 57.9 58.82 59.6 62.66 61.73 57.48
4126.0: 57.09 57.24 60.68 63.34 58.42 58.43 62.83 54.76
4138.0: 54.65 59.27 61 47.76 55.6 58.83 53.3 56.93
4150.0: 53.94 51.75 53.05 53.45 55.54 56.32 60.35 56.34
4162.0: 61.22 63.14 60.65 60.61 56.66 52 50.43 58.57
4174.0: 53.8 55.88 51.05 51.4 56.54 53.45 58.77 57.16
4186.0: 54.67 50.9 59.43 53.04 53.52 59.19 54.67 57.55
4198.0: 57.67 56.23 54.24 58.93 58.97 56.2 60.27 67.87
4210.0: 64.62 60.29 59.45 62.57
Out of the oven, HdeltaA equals -1.3 A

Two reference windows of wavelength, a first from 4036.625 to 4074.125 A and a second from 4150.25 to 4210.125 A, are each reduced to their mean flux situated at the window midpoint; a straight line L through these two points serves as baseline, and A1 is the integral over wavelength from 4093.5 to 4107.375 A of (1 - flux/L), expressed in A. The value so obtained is 0.8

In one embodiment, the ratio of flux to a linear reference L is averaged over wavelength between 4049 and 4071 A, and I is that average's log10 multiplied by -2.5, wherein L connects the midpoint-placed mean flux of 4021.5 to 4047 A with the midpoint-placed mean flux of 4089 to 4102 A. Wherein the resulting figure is 0.03 mag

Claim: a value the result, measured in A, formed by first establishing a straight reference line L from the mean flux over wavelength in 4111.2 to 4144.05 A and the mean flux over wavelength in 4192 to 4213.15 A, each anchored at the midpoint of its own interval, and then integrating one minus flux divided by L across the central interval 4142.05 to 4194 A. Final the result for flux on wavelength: 2.6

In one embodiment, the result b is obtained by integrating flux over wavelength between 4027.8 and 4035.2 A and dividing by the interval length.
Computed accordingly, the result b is 55.4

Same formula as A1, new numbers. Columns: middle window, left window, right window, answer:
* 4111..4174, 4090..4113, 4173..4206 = -1.66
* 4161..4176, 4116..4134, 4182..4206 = 0.04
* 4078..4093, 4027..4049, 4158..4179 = -1.22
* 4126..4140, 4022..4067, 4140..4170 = -0.56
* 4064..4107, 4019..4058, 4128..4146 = 0.41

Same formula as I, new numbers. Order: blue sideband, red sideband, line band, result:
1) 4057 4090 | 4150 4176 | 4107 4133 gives -0.036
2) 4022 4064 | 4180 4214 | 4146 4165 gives 0.017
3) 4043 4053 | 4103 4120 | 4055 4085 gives 0.015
